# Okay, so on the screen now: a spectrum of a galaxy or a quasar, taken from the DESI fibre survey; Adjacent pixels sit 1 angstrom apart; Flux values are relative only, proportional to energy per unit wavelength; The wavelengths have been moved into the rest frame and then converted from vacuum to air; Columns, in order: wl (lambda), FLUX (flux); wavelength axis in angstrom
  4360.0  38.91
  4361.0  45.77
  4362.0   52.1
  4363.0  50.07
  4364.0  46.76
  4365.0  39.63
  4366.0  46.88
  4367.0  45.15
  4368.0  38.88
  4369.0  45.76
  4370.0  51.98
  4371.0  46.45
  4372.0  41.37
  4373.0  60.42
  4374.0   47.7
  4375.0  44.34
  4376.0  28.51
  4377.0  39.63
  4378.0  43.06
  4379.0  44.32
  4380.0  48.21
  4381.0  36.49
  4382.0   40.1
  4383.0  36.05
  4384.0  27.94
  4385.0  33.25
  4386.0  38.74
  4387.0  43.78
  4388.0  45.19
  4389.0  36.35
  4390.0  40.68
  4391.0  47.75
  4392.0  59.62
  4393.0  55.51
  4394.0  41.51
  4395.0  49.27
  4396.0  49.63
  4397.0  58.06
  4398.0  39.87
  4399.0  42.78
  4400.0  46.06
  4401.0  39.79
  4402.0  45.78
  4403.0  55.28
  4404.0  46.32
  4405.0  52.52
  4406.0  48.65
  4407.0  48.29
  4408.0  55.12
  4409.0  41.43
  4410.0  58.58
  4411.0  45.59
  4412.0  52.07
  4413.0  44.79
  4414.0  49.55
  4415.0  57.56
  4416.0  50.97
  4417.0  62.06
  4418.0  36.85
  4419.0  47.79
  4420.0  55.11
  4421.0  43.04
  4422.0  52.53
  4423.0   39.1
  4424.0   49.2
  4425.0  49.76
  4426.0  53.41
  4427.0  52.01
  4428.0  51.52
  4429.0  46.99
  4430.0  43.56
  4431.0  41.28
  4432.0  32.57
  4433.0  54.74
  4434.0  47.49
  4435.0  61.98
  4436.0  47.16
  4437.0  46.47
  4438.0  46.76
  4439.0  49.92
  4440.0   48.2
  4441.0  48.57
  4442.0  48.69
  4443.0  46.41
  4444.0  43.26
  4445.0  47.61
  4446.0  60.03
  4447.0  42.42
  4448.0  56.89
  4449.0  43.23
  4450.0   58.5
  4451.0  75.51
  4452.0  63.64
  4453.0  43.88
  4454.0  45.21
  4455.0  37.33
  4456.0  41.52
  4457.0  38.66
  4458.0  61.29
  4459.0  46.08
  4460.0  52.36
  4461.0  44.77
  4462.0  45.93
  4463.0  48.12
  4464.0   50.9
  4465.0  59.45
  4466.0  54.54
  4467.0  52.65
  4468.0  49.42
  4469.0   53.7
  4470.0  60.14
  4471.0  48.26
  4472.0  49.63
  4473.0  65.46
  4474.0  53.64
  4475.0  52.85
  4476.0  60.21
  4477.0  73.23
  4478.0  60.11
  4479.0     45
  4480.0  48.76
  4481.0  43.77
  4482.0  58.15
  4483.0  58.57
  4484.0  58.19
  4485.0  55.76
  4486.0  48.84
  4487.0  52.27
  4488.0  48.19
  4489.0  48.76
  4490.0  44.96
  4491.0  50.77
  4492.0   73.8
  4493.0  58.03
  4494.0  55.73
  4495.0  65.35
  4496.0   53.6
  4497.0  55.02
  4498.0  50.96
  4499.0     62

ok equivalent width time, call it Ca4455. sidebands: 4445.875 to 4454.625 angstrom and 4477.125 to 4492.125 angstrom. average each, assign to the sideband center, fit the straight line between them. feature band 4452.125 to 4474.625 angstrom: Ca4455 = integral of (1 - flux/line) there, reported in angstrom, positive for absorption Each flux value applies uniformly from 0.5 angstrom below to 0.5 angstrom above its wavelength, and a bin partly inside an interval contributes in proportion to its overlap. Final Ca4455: 1.3 angstrom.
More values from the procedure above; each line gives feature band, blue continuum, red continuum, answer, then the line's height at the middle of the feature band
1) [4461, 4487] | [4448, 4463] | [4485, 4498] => -0.82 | 52.3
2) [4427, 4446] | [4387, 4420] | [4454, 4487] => 0.95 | 50.4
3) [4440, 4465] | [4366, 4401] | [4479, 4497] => 0.41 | 50.6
